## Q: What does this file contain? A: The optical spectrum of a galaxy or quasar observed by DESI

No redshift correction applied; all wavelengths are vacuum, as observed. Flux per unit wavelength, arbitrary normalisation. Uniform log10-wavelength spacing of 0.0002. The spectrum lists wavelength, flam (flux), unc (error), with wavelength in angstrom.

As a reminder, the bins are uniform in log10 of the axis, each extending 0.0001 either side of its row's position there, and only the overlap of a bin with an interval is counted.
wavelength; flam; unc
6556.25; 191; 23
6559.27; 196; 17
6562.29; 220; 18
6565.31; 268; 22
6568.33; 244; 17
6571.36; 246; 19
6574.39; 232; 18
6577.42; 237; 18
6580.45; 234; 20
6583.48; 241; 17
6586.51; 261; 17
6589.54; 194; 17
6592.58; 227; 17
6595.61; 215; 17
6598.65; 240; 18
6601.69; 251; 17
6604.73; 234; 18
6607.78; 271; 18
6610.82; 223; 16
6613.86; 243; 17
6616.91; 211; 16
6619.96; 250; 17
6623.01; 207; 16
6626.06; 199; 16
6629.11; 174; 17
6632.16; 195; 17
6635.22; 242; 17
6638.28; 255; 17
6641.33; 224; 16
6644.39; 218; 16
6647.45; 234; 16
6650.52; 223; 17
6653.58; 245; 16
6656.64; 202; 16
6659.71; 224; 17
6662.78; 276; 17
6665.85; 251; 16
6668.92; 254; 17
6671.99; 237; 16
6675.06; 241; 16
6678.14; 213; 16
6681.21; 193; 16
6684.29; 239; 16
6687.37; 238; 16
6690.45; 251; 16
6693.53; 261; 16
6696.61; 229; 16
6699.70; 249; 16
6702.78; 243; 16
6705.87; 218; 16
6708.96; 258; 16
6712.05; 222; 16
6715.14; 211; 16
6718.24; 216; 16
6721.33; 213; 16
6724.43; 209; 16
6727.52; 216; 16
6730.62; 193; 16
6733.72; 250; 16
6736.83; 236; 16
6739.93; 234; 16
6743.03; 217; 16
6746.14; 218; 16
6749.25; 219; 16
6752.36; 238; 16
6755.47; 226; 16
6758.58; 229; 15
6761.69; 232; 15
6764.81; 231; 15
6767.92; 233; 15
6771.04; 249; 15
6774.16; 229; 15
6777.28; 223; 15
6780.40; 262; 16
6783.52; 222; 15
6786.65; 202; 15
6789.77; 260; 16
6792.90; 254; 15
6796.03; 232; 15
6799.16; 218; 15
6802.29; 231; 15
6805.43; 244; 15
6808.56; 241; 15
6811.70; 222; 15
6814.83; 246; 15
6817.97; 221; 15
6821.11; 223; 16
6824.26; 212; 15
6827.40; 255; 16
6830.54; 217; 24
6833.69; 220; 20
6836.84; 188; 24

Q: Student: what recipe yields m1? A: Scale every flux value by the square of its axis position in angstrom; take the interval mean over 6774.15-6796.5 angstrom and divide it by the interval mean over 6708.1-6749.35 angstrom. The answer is 1.1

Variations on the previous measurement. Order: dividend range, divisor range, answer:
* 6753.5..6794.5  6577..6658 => 1.08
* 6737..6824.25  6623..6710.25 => 1.04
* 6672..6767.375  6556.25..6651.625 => 1.03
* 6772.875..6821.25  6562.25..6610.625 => 1.04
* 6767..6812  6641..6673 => 1.04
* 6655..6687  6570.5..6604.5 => 1.02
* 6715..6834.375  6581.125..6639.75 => 1.05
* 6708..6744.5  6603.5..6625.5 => 0.99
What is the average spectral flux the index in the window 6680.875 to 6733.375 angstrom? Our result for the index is 228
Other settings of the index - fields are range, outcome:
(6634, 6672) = 237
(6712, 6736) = 216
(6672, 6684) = 221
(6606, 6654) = 225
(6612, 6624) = 229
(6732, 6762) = 230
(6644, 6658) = 225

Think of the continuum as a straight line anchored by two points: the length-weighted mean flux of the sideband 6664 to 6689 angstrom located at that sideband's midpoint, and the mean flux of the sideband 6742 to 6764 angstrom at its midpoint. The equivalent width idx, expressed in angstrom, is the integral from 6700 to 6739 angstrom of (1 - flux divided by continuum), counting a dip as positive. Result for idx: 0.8 angstrom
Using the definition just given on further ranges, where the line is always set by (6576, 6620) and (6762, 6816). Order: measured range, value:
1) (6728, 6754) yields 1.09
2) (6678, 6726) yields 1.16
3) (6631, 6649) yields 0.49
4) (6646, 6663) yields 0.31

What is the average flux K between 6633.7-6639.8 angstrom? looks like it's 248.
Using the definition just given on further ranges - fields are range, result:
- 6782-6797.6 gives 234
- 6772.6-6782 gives 238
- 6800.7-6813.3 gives 235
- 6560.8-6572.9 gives 245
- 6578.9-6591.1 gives 233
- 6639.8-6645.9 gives 221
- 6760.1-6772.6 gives 236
